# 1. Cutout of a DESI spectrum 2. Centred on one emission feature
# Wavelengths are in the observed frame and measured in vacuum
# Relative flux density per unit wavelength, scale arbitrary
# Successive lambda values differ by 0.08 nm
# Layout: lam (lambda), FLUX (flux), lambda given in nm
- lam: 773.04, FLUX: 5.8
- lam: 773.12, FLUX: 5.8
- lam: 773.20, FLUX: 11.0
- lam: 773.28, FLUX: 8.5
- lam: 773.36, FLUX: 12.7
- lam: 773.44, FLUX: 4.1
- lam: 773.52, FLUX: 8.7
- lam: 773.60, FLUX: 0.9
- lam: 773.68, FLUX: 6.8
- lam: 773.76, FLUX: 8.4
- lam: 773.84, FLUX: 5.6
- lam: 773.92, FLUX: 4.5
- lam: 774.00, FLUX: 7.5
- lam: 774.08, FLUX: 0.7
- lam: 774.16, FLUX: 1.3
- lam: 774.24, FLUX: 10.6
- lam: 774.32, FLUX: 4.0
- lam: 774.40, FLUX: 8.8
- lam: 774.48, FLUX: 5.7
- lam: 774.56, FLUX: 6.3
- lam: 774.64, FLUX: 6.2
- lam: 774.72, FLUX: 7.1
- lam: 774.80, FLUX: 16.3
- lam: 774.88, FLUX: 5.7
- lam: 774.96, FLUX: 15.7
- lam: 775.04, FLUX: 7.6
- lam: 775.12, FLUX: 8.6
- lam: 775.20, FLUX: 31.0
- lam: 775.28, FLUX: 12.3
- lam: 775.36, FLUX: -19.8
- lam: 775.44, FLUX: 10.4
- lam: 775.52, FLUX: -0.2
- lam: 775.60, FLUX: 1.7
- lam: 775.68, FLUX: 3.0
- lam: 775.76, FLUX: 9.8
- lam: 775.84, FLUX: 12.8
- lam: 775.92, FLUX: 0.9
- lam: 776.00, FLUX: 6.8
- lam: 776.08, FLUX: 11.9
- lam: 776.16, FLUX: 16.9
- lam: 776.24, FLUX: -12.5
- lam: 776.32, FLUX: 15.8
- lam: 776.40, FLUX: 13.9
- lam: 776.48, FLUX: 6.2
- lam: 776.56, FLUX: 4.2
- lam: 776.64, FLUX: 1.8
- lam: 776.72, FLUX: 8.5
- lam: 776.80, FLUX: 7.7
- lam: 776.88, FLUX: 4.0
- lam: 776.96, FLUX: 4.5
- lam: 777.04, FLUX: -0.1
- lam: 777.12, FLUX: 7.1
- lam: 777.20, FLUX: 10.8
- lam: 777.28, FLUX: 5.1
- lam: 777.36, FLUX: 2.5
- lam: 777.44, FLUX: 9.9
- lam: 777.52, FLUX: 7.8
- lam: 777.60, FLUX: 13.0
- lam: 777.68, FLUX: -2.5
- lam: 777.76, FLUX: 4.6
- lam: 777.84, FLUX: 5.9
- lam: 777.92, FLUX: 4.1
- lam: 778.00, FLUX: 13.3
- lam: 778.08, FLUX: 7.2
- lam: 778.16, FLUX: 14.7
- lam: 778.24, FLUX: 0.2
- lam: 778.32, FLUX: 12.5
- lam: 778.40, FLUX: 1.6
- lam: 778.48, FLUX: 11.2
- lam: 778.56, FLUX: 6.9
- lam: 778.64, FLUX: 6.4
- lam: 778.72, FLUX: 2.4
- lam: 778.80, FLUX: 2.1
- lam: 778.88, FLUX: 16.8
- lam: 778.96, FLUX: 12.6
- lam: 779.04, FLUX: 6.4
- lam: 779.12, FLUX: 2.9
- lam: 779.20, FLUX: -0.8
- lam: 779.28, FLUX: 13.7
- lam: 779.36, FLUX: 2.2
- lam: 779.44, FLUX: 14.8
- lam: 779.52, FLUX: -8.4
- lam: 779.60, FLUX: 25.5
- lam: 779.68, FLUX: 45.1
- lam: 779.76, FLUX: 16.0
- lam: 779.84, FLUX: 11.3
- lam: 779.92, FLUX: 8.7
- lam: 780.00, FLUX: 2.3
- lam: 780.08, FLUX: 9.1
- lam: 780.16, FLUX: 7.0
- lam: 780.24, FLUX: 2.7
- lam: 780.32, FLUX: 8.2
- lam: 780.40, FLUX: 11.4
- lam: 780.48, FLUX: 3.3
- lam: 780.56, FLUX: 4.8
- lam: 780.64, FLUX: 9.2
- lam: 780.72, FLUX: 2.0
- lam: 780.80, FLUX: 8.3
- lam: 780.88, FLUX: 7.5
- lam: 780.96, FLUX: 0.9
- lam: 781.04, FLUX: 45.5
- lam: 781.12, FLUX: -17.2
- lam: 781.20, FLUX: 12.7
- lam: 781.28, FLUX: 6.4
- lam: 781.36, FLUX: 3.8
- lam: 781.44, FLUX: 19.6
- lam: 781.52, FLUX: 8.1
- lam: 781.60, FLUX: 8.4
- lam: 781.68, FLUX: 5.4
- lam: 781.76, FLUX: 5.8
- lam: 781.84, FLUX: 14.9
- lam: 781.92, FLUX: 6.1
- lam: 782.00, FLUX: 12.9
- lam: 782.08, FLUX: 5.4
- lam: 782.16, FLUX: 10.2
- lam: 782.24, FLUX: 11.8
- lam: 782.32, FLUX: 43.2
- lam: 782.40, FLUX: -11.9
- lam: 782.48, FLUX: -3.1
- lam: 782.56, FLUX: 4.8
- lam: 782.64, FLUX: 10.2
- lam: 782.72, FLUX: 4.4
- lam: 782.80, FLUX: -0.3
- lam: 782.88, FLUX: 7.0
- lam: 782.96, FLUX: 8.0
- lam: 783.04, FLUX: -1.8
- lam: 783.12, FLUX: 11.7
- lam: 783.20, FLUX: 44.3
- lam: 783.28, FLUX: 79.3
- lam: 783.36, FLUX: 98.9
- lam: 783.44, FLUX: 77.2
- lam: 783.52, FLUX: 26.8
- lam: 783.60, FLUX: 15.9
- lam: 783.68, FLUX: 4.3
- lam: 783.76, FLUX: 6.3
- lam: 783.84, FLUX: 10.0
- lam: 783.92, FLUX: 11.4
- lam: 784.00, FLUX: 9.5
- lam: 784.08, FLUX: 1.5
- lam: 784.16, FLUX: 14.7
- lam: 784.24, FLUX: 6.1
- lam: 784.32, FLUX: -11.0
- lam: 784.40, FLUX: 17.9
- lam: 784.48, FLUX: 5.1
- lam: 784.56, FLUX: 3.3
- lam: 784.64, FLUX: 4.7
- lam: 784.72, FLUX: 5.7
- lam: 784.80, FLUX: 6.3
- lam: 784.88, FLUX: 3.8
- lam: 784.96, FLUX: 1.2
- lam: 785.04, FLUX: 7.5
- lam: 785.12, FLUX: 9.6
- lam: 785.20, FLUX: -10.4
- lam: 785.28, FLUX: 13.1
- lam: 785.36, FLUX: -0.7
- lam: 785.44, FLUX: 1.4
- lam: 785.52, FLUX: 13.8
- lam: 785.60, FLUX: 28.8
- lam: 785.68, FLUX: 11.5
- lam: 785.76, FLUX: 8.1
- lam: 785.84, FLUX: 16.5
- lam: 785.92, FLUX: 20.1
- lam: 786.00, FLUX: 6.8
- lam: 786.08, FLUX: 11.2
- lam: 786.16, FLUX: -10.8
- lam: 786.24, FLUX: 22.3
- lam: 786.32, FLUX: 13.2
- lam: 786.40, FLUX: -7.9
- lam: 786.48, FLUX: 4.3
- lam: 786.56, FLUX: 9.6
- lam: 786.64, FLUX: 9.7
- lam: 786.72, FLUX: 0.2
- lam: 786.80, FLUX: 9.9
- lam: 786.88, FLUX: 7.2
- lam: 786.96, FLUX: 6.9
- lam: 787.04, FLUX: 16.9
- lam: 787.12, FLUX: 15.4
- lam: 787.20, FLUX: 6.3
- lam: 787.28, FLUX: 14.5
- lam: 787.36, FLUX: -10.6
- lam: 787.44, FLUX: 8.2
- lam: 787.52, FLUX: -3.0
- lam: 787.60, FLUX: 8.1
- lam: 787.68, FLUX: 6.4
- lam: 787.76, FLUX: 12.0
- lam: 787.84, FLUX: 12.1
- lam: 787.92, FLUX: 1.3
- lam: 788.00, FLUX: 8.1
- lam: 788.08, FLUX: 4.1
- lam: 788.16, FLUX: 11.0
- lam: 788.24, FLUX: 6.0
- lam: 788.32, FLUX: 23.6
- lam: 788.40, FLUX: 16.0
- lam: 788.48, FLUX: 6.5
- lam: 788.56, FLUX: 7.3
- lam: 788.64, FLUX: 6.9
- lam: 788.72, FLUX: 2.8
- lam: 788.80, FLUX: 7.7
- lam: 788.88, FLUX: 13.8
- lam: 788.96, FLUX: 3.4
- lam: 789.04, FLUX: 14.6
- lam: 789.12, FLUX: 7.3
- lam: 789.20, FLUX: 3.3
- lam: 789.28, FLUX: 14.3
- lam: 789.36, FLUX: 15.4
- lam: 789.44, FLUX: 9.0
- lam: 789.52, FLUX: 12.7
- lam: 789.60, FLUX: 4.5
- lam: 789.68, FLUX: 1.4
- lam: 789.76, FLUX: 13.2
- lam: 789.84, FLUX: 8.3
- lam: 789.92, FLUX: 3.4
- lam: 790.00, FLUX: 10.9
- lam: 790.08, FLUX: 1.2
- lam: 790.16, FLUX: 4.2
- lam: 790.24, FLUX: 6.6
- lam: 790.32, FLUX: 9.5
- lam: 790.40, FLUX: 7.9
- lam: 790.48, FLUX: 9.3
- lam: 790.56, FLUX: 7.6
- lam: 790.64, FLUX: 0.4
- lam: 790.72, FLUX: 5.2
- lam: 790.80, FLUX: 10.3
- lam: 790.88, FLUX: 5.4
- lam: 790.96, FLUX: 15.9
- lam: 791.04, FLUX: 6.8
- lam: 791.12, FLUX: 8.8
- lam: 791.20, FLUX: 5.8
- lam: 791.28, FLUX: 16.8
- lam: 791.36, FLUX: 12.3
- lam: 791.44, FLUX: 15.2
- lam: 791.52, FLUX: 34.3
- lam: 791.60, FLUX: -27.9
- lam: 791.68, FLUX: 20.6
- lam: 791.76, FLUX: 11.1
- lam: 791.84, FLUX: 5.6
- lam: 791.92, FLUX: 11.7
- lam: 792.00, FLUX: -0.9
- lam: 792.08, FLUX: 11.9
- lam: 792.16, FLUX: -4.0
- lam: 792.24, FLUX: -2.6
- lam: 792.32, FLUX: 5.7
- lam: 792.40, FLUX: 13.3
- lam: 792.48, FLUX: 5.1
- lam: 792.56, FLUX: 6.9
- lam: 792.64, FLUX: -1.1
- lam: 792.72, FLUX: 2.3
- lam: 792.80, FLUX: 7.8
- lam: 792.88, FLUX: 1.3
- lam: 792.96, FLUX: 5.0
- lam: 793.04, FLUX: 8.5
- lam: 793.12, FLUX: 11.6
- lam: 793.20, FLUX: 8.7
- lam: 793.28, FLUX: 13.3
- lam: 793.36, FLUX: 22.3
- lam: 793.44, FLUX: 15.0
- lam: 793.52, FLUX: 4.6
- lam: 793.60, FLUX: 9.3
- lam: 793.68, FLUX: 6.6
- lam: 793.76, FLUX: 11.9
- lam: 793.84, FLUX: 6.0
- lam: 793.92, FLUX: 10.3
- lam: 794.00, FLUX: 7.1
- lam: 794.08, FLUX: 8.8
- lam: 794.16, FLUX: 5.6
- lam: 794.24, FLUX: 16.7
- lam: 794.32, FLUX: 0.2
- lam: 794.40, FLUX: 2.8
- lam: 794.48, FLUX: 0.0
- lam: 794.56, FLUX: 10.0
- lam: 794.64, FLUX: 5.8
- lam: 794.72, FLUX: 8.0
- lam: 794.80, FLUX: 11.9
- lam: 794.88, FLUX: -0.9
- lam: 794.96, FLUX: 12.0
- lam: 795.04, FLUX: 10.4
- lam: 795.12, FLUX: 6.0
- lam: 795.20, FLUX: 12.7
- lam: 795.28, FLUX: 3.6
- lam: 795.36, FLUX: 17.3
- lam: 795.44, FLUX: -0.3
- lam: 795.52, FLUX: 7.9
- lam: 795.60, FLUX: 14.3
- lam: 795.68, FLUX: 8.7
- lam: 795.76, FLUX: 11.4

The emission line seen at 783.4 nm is H-alpha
